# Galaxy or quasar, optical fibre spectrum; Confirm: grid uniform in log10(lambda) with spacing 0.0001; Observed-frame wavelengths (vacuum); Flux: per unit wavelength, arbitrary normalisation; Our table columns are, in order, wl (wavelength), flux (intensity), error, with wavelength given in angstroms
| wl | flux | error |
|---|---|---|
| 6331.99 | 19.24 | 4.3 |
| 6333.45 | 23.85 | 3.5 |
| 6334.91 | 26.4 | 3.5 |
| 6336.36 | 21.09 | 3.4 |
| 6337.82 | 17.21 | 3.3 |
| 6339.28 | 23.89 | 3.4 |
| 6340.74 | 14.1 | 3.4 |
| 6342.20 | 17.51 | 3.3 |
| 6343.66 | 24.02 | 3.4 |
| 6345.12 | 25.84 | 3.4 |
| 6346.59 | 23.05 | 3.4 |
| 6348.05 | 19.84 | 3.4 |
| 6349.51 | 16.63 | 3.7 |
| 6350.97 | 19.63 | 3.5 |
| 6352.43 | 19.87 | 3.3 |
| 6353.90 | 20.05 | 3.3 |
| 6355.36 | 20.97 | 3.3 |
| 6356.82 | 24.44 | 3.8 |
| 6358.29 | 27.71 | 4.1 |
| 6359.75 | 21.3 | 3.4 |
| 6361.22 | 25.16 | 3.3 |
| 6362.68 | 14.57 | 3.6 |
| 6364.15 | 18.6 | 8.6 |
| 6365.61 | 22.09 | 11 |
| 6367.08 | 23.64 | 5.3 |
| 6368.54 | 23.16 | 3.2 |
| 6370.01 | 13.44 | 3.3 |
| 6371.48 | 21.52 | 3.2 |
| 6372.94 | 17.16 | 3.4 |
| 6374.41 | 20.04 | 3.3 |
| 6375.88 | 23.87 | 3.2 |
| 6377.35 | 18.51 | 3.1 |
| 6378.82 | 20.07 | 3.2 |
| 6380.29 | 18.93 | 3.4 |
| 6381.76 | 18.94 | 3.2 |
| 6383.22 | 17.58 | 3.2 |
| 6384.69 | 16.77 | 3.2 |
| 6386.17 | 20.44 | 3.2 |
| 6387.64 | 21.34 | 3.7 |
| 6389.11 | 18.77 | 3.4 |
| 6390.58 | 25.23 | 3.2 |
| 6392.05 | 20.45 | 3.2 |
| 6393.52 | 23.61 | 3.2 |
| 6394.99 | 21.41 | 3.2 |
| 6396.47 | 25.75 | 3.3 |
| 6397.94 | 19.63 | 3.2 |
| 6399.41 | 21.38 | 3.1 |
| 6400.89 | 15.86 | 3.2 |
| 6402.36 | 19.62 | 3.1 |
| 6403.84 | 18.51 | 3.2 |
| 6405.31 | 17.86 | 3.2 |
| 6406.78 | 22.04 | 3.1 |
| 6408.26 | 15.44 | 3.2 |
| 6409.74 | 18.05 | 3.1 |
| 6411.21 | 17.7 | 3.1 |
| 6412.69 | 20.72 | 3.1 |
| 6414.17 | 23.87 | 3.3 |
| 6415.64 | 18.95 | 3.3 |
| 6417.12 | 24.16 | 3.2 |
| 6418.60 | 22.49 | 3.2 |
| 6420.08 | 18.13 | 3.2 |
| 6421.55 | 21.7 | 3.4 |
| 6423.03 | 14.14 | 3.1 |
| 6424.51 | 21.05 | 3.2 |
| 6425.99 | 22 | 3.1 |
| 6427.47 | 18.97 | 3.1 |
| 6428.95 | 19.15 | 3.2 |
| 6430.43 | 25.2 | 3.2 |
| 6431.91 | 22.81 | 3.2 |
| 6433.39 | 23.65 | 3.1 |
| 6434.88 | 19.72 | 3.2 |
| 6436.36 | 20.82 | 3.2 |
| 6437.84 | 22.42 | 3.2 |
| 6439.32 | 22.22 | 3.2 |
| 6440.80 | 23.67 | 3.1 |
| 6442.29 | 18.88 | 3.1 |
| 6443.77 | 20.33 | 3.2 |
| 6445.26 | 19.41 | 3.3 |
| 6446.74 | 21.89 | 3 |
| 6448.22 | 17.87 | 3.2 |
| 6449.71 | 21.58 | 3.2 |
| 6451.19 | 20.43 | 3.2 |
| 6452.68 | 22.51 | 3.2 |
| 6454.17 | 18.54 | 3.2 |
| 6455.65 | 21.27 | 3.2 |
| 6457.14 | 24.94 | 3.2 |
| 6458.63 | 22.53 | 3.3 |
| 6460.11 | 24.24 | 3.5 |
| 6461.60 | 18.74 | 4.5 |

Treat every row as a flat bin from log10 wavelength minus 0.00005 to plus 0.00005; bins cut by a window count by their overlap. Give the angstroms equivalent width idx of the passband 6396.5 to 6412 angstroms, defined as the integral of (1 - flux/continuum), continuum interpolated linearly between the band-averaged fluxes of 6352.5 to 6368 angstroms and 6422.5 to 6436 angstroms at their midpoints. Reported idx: 1.6 angstroms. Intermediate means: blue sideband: 21.8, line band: 18.9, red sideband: 20.8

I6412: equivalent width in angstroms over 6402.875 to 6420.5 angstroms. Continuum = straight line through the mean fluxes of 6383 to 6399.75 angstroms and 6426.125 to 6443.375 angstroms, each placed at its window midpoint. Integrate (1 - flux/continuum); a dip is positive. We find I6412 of 1.2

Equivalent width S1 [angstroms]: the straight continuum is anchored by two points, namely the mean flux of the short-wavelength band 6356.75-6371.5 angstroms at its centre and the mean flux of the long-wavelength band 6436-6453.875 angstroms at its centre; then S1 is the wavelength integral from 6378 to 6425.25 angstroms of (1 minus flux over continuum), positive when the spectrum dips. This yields 2.5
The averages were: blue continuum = 21.3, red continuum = 20.9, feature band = 20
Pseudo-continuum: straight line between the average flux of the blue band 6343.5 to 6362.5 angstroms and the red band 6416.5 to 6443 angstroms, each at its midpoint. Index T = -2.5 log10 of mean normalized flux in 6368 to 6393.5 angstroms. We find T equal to 0.09 mag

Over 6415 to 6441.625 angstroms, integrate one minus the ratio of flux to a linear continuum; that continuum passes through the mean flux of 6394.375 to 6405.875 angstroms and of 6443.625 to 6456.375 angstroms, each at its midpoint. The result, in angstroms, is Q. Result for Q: -1.23 angstroms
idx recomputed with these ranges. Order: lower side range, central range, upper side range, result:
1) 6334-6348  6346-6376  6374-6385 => -0.5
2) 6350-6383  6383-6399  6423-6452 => -0.3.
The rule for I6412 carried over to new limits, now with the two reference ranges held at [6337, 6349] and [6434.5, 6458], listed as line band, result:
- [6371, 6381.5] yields 0.4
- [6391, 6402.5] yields -0.2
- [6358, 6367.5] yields -0.4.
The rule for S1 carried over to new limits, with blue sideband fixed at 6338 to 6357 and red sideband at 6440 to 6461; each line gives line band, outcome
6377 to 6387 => 0.97 angstroms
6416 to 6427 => 0.33 angstroms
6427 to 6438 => -0.24 angstroms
